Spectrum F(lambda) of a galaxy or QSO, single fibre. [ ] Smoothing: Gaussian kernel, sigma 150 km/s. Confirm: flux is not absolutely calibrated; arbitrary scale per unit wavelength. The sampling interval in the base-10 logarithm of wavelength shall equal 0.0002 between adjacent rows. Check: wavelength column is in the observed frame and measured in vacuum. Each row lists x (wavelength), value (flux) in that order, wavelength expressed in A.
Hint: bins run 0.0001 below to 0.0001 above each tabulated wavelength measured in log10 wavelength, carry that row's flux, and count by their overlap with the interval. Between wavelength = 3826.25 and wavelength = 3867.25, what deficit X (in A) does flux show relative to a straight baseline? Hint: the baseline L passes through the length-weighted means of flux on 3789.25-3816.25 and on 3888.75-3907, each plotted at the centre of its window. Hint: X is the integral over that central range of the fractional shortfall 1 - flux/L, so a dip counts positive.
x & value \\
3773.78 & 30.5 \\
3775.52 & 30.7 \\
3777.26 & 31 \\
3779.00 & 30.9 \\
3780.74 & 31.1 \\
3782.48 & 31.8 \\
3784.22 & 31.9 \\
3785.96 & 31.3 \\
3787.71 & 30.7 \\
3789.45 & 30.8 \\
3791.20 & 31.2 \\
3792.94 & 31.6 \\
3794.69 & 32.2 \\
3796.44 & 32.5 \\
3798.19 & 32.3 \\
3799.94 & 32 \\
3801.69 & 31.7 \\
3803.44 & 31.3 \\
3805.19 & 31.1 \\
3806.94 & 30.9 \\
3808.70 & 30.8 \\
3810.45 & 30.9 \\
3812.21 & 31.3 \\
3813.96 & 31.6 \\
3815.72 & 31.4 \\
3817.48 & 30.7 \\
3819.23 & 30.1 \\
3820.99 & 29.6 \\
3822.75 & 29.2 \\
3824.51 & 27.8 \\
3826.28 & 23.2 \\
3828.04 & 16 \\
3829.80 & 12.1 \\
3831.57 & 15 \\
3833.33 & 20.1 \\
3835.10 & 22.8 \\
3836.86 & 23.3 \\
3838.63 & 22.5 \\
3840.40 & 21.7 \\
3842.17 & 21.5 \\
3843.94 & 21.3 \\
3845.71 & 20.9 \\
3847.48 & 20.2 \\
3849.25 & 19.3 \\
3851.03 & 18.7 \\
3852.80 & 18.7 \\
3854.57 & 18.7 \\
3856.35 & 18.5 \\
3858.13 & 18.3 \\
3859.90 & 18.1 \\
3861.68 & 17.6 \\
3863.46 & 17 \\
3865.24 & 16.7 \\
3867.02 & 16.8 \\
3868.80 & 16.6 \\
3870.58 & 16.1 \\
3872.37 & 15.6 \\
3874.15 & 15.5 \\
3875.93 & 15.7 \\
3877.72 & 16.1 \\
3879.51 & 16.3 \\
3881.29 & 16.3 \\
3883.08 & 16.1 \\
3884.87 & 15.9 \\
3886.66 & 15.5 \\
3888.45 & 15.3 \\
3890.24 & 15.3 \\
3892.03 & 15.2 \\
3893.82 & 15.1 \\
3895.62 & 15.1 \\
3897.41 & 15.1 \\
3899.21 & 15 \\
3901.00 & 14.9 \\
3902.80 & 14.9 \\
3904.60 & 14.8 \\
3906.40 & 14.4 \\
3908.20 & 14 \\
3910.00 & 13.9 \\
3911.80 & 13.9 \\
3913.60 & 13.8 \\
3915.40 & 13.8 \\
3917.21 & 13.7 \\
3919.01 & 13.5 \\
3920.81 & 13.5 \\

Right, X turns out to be 8.1 A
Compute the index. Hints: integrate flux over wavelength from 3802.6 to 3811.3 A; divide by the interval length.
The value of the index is 31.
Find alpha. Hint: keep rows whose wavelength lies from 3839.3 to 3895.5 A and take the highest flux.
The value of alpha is 21.7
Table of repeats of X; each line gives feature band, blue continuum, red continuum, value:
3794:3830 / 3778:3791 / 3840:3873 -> -3.84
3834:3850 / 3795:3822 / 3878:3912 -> 2.25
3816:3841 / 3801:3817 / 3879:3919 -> 3.99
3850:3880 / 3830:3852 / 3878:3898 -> 1.32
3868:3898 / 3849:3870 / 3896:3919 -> 0.78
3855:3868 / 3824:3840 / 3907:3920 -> 0.20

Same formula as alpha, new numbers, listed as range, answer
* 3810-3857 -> 31.6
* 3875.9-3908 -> 16.3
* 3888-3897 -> 15.3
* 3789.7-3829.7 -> 32.5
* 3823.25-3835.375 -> 27.8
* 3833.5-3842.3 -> 23.3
